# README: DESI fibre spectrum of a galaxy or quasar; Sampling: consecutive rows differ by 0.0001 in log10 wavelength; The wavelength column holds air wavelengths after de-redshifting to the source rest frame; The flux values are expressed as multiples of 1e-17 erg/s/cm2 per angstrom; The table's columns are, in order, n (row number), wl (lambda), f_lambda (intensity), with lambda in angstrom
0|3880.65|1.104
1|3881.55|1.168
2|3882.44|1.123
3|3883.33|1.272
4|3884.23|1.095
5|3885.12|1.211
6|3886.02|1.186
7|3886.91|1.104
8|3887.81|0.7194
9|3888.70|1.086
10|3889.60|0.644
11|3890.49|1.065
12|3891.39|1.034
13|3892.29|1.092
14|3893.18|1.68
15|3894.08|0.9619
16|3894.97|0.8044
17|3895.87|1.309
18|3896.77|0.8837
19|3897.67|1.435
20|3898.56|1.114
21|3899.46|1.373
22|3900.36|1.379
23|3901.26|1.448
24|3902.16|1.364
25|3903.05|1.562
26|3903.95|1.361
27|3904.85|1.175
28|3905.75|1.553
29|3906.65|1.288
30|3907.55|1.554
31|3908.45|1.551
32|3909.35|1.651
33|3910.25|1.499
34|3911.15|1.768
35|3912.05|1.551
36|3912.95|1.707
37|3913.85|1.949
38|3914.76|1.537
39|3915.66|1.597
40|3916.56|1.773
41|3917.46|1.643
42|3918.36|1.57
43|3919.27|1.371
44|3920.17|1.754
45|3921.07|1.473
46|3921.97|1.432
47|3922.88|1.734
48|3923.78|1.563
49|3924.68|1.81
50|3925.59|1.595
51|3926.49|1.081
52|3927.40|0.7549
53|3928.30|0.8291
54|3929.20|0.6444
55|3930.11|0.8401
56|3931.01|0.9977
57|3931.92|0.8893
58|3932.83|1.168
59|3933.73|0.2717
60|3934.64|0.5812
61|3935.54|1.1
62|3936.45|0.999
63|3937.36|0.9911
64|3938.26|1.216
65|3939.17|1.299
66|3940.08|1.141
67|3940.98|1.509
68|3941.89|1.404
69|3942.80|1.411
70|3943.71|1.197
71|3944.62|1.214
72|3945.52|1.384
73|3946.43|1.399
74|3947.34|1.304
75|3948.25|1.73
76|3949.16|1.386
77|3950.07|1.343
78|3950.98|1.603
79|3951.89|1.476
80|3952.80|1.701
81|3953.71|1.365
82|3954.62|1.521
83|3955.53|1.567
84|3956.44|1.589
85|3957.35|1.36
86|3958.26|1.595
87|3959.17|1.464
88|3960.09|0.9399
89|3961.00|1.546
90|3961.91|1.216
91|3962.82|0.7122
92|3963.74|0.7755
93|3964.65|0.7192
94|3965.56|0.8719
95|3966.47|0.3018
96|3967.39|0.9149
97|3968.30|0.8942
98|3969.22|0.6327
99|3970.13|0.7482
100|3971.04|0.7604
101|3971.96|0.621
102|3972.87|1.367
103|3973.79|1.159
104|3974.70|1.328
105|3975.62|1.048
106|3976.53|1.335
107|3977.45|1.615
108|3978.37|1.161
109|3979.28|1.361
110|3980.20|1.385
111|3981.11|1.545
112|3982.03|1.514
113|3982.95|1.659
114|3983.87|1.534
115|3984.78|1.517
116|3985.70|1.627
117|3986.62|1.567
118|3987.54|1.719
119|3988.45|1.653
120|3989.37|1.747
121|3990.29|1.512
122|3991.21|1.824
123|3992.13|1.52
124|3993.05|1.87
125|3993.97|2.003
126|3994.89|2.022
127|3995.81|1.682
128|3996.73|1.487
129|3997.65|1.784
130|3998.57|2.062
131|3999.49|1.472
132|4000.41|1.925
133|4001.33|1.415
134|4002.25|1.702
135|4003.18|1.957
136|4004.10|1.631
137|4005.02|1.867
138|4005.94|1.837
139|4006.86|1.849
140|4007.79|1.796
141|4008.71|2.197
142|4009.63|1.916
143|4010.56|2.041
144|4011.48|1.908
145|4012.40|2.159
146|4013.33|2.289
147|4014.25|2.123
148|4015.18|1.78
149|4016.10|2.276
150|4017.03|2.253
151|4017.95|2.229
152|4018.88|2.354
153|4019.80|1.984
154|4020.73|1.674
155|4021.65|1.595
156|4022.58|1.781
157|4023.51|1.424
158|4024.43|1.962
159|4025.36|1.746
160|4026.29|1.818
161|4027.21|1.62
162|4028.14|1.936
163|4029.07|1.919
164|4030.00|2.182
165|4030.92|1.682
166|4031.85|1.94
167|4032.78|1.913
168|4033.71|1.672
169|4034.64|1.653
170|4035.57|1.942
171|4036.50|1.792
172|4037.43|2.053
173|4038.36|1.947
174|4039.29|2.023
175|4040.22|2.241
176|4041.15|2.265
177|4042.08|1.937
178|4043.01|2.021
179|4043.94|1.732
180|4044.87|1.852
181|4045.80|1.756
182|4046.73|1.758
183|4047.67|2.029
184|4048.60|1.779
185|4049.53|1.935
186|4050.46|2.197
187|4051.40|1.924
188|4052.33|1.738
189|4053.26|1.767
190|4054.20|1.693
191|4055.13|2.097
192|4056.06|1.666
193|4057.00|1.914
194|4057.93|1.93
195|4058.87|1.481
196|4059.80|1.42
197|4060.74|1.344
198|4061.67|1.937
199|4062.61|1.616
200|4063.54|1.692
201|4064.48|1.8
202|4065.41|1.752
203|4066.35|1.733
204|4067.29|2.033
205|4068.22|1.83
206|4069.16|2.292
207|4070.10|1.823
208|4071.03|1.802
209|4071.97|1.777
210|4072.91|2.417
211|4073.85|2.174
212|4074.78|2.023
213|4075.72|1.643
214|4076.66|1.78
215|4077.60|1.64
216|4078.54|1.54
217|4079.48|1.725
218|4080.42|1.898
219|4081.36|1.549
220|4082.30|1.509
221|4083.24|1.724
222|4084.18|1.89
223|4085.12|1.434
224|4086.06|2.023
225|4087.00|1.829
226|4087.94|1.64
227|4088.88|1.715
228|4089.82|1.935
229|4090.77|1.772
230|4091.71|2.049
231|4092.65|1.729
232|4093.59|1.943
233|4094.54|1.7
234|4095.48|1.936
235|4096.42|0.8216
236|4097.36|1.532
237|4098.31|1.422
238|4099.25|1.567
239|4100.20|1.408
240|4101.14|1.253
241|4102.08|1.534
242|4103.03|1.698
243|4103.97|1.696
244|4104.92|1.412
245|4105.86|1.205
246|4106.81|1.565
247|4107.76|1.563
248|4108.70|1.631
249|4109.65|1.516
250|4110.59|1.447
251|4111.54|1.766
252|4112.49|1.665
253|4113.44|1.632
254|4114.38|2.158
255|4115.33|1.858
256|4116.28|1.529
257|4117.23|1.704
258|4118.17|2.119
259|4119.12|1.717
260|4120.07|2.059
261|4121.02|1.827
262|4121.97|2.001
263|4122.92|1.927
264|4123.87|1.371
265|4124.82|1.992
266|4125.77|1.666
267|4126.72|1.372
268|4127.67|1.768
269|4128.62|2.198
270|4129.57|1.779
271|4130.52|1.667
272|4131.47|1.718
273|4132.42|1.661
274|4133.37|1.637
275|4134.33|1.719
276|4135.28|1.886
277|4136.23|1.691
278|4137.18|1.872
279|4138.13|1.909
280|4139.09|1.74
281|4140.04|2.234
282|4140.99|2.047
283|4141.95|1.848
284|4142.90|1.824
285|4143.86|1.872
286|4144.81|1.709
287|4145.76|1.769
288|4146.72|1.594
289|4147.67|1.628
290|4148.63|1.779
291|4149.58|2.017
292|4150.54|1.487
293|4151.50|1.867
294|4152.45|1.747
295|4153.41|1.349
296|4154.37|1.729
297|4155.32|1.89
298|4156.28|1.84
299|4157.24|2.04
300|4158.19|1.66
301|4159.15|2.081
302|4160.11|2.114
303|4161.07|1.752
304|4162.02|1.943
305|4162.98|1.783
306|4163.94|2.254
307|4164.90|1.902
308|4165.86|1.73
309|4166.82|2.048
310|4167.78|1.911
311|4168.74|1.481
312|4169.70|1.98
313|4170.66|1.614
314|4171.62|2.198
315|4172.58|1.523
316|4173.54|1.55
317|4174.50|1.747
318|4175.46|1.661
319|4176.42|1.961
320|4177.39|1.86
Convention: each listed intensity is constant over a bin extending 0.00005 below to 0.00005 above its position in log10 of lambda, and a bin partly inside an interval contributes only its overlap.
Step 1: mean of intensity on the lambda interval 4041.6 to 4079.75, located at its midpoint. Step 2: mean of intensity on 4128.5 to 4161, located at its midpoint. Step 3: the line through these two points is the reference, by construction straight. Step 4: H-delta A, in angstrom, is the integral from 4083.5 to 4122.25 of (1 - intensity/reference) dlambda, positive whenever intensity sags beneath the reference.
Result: 3.0 angstrom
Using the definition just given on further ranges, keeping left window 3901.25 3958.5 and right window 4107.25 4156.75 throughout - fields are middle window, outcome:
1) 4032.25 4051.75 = -4.09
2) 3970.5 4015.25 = -4.50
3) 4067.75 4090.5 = -2.09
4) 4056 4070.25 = -1.18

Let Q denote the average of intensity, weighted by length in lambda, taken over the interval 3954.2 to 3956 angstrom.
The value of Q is 1.55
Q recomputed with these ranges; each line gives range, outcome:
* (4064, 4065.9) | 1.77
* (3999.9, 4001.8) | 1.67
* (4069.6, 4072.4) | 1.81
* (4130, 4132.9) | 1.69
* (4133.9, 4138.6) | 1.82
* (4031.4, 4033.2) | 1.93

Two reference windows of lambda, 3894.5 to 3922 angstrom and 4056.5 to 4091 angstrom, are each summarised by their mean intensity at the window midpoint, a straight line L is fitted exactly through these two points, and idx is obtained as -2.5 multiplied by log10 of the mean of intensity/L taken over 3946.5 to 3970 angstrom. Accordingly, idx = 0.27 mag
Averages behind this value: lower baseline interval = 1.47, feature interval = 1.22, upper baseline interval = 1.78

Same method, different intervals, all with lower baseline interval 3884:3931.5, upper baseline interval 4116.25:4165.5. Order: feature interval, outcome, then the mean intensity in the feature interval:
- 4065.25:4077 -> -0.16 mag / 1.94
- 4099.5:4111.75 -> 0.15 mag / 1.51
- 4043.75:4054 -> -0.15 mag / 1.86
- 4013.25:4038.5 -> -0.21 mag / 1.91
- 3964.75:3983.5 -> 0.31 mag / 1.11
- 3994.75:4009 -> -0.17 mag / 1.78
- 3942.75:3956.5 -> -0.03 mag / 1.45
